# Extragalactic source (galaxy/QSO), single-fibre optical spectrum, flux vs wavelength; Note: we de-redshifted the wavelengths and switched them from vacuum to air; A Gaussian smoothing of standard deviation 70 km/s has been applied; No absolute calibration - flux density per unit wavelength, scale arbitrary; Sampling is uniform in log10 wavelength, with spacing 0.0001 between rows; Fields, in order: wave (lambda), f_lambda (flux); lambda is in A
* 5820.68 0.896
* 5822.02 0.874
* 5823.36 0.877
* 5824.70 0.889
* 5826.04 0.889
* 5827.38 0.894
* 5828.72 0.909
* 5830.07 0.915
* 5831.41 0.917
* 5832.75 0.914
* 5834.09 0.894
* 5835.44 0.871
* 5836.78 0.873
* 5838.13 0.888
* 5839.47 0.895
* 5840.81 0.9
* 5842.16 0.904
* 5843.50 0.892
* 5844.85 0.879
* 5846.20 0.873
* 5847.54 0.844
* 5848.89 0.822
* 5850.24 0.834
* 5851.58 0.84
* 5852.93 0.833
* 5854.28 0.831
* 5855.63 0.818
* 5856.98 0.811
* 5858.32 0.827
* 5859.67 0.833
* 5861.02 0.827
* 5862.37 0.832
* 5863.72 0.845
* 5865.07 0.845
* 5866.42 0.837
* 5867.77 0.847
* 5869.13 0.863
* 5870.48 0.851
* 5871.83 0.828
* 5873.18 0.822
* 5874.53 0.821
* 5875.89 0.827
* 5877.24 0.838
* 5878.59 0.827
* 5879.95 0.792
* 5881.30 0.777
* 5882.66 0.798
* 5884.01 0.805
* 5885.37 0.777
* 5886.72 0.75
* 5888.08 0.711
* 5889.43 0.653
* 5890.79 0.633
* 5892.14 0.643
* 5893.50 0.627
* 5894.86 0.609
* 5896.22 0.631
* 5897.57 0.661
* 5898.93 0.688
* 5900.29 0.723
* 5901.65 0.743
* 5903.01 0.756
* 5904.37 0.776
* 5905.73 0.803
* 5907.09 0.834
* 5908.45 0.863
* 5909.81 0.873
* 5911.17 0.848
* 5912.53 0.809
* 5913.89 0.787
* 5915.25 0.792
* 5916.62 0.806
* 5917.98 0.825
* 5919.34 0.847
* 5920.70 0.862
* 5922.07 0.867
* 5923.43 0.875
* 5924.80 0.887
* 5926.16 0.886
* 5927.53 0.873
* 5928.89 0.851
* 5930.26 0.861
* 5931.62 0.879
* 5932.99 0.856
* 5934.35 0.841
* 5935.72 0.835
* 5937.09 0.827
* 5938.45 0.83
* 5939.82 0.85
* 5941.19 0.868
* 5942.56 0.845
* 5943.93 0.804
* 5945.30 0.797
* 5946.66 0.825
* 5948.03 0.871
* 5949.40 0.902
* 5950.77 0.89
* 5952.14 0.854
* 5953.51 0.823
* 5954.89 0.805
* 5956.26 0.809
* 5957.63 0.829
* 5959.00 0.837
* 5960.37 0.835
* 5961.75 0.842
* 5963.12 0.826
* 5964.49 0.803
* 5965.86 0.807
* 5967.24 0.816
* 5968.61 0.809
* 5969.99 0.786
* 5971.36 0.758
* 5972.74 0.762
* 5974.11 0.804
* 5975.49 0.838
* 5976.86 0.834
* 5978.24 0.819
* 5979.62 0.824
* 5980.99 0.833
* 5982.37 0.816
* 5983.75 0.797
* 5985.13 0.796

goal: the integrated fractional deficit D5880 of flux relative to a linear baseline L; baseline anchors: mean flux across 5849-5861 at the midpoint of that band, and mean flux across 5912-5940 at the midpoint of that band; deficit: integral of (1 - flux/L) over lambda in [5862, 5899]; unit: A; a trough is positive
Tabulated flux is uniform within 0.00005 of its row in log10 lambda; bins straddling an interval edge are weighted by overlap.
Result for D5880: 3.0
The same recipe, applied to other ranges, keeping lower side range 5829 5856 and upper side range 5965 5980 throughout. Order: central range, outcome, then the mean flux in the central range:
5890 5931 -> 2.54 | 0.785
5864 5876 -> 0.28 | 0.838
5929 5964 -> -1.00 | 0.842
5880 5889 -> 0.88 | 0.768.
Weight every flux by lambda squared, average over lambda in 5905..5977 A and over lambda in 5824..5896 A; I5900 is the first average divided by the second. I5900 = 1.0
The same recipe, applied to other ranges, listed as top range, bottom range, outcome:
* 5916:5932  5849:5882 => 1.06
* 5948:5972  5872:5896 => 1.14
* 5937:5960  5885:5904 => 1.25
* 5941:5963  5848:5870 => 1.04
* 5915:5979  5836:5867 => 1.01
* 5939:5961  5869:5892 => 1.10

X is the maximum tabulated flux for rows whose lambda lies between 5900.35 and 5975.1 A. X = 0.902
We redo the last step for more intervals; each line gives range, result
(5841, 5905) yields 0.904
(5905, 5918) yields 0.873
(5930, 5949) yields 0.879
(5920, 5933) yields 0.887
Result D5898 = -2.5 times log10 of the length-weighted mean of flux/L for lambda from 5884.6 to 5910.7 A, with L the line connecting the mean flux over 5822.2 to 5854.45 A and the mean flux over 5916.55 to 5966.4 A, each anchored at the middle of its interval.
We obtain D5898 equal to 0.18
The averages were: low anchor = 0.879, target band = 0.725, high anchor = 0.845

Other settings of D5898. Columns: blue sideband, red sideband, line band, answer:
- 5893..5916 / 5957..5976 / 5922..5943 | -0.103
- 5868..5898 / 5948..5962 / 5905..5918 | -0.046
